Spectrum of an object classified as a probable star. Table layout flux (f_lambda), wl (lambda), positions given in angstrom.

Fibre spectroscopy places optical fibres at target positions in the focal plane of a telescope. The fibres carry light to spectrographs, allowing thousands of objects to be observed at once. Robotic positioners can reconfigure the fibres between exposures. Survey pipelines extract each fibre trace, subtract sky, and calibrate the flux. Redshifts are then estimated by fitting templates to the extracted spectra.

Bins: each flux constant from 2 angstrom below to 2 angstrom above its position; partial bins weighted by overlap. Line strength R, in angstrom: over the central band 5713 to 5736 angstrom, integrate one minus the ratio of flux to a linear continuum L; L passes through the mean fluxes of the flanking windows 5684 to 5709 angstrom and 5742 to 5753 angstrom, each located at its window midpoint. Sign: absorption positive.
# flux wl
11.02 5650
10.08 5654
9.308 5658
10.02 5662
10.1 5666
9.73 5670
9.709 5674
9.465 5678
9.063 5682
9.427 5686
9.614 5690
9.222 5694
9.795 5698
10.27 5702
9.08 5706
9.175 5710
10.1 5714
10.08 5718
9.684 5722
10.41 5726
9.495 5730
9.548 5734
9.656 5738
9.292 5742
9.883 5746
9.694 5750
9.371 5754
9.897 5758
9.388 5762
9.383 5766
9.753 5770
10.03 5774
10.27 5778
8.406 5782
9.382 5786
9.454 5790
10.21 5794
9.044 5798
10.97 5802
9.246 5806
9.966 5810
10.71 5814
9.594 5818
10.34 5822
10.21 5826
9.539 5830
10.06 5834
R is -0.64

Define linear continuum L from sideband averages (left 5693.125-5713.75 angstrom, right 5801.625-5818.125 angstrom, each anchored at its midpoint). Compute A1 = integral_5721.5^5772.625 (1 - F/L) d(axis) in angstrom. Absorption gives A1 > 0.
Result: 0.6 angstrom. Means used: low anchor 9.57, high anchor 10.1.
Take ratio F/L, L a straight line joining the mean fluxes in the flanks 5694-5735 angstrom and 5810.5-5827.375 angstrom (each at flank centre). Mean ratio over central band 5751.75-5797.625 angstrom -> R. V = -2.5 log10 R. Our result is 0.05 mag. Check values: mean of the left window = 9.74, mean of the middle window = 9.58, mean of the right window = 10.2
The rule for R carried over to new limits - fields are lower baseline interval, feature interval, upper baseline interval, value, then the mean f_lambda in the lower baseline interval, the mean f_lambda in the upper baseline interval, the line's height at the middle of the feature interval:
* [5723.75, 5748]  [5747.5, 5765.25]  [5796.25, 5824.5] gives 0.38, 9.71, 9.99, 9.79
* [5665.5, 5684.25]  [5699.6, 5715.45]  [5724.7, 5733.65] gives 0.15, 9.57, 9.84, 9.73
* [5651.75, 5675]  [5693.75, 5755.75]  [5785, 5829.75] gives 1.18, 9.84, 9.92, 9.87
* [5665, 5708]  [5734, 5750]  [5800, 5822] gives 0.34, 9.58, 10.1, 9.82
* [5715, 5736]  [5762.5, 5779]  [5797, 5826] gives 0.26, 9.86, 10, 9.95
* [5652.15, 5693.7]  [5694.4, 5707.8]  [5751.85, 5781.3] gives -0.03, 9.63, 9.67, 9.64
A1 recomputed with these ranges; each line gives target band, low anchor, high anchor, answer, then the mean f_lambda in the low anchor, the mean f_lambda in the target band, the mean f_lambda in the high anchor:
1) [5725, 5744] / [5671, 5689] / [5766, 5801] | -0.23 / 9.44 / 9.64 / 9.6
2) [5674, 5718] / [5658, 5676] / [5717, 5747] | 1.04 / 9.83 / 9.56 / 9.74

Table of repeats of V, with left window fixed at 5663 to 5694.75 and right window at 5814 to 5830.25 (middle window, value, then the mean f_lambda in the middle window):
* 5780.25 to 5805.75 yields 0.044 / 9.57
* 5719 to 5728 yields -0.036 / 10.1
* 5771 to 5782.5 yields 0.018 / 9.74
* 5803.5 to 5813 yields 0.024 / 9.79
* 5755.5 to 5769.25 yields 0.032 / 9.57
